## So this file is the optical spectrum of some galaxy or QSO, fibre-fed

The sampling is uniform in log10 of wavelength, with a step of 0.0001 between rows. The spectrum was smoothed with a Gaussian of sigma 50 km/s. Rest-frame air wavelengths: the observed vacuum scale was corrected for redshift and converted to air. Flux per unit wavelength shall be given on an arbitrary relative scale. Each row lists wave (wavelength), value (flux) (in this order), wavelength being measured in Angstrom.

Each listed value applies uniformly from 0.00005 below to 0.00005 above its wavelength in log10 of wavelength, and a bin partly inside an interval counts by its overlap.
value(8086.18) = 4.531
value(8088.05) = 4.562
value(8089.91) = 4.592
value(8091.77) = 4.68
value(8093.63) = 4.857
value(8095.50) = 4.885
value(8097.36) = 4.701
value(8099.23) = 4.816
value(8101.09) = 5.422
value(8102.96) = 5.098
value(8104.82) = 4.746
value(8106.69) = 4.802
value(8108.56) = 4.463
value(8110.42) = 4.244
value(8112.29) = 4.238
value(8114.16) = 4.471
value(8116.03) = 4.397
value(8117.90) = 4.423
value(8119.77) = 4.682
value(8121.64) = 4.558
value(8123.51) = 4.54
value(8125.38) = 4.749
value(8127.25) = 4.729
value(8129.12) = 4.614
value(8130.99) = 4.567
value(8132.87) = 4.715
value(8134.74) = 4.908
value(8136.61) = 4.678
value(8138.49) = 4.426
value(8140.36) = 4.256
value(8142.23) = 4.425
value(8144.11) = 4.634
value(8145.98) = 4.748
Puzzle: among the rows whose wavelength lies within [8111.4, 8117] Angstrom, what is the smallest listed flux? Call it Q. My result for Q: 4.238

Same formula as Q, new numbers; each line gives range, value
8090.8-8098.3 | 4.68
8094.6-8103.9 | 4.701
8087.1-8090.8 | 4.562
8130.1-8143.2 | 4.256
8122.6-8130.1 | 4.54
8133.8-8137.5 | 4.678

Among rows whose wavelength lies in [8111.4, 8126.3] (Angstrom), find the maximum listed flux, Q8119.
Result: 4.749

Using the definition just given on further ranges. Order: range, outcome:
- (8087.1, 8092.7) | 4.68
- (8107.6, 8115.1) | 4.471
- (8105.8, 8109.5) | 4.802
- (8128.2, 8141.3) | 4.908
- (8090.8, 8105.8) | 5.422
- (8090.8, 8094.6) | 4.857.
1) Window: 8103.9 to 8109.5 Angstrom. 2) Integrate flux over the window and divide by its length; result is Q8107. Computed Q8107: 4.67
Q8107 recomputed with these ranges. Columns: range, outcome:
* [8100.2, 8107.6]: 5.01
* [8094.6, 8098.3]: 4.79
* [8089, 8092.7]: 4.64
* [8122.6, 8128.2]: 4.68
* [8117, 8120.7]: 4.55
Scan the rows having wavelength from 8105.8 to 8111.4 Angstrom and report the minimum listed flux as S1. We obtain 4.244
